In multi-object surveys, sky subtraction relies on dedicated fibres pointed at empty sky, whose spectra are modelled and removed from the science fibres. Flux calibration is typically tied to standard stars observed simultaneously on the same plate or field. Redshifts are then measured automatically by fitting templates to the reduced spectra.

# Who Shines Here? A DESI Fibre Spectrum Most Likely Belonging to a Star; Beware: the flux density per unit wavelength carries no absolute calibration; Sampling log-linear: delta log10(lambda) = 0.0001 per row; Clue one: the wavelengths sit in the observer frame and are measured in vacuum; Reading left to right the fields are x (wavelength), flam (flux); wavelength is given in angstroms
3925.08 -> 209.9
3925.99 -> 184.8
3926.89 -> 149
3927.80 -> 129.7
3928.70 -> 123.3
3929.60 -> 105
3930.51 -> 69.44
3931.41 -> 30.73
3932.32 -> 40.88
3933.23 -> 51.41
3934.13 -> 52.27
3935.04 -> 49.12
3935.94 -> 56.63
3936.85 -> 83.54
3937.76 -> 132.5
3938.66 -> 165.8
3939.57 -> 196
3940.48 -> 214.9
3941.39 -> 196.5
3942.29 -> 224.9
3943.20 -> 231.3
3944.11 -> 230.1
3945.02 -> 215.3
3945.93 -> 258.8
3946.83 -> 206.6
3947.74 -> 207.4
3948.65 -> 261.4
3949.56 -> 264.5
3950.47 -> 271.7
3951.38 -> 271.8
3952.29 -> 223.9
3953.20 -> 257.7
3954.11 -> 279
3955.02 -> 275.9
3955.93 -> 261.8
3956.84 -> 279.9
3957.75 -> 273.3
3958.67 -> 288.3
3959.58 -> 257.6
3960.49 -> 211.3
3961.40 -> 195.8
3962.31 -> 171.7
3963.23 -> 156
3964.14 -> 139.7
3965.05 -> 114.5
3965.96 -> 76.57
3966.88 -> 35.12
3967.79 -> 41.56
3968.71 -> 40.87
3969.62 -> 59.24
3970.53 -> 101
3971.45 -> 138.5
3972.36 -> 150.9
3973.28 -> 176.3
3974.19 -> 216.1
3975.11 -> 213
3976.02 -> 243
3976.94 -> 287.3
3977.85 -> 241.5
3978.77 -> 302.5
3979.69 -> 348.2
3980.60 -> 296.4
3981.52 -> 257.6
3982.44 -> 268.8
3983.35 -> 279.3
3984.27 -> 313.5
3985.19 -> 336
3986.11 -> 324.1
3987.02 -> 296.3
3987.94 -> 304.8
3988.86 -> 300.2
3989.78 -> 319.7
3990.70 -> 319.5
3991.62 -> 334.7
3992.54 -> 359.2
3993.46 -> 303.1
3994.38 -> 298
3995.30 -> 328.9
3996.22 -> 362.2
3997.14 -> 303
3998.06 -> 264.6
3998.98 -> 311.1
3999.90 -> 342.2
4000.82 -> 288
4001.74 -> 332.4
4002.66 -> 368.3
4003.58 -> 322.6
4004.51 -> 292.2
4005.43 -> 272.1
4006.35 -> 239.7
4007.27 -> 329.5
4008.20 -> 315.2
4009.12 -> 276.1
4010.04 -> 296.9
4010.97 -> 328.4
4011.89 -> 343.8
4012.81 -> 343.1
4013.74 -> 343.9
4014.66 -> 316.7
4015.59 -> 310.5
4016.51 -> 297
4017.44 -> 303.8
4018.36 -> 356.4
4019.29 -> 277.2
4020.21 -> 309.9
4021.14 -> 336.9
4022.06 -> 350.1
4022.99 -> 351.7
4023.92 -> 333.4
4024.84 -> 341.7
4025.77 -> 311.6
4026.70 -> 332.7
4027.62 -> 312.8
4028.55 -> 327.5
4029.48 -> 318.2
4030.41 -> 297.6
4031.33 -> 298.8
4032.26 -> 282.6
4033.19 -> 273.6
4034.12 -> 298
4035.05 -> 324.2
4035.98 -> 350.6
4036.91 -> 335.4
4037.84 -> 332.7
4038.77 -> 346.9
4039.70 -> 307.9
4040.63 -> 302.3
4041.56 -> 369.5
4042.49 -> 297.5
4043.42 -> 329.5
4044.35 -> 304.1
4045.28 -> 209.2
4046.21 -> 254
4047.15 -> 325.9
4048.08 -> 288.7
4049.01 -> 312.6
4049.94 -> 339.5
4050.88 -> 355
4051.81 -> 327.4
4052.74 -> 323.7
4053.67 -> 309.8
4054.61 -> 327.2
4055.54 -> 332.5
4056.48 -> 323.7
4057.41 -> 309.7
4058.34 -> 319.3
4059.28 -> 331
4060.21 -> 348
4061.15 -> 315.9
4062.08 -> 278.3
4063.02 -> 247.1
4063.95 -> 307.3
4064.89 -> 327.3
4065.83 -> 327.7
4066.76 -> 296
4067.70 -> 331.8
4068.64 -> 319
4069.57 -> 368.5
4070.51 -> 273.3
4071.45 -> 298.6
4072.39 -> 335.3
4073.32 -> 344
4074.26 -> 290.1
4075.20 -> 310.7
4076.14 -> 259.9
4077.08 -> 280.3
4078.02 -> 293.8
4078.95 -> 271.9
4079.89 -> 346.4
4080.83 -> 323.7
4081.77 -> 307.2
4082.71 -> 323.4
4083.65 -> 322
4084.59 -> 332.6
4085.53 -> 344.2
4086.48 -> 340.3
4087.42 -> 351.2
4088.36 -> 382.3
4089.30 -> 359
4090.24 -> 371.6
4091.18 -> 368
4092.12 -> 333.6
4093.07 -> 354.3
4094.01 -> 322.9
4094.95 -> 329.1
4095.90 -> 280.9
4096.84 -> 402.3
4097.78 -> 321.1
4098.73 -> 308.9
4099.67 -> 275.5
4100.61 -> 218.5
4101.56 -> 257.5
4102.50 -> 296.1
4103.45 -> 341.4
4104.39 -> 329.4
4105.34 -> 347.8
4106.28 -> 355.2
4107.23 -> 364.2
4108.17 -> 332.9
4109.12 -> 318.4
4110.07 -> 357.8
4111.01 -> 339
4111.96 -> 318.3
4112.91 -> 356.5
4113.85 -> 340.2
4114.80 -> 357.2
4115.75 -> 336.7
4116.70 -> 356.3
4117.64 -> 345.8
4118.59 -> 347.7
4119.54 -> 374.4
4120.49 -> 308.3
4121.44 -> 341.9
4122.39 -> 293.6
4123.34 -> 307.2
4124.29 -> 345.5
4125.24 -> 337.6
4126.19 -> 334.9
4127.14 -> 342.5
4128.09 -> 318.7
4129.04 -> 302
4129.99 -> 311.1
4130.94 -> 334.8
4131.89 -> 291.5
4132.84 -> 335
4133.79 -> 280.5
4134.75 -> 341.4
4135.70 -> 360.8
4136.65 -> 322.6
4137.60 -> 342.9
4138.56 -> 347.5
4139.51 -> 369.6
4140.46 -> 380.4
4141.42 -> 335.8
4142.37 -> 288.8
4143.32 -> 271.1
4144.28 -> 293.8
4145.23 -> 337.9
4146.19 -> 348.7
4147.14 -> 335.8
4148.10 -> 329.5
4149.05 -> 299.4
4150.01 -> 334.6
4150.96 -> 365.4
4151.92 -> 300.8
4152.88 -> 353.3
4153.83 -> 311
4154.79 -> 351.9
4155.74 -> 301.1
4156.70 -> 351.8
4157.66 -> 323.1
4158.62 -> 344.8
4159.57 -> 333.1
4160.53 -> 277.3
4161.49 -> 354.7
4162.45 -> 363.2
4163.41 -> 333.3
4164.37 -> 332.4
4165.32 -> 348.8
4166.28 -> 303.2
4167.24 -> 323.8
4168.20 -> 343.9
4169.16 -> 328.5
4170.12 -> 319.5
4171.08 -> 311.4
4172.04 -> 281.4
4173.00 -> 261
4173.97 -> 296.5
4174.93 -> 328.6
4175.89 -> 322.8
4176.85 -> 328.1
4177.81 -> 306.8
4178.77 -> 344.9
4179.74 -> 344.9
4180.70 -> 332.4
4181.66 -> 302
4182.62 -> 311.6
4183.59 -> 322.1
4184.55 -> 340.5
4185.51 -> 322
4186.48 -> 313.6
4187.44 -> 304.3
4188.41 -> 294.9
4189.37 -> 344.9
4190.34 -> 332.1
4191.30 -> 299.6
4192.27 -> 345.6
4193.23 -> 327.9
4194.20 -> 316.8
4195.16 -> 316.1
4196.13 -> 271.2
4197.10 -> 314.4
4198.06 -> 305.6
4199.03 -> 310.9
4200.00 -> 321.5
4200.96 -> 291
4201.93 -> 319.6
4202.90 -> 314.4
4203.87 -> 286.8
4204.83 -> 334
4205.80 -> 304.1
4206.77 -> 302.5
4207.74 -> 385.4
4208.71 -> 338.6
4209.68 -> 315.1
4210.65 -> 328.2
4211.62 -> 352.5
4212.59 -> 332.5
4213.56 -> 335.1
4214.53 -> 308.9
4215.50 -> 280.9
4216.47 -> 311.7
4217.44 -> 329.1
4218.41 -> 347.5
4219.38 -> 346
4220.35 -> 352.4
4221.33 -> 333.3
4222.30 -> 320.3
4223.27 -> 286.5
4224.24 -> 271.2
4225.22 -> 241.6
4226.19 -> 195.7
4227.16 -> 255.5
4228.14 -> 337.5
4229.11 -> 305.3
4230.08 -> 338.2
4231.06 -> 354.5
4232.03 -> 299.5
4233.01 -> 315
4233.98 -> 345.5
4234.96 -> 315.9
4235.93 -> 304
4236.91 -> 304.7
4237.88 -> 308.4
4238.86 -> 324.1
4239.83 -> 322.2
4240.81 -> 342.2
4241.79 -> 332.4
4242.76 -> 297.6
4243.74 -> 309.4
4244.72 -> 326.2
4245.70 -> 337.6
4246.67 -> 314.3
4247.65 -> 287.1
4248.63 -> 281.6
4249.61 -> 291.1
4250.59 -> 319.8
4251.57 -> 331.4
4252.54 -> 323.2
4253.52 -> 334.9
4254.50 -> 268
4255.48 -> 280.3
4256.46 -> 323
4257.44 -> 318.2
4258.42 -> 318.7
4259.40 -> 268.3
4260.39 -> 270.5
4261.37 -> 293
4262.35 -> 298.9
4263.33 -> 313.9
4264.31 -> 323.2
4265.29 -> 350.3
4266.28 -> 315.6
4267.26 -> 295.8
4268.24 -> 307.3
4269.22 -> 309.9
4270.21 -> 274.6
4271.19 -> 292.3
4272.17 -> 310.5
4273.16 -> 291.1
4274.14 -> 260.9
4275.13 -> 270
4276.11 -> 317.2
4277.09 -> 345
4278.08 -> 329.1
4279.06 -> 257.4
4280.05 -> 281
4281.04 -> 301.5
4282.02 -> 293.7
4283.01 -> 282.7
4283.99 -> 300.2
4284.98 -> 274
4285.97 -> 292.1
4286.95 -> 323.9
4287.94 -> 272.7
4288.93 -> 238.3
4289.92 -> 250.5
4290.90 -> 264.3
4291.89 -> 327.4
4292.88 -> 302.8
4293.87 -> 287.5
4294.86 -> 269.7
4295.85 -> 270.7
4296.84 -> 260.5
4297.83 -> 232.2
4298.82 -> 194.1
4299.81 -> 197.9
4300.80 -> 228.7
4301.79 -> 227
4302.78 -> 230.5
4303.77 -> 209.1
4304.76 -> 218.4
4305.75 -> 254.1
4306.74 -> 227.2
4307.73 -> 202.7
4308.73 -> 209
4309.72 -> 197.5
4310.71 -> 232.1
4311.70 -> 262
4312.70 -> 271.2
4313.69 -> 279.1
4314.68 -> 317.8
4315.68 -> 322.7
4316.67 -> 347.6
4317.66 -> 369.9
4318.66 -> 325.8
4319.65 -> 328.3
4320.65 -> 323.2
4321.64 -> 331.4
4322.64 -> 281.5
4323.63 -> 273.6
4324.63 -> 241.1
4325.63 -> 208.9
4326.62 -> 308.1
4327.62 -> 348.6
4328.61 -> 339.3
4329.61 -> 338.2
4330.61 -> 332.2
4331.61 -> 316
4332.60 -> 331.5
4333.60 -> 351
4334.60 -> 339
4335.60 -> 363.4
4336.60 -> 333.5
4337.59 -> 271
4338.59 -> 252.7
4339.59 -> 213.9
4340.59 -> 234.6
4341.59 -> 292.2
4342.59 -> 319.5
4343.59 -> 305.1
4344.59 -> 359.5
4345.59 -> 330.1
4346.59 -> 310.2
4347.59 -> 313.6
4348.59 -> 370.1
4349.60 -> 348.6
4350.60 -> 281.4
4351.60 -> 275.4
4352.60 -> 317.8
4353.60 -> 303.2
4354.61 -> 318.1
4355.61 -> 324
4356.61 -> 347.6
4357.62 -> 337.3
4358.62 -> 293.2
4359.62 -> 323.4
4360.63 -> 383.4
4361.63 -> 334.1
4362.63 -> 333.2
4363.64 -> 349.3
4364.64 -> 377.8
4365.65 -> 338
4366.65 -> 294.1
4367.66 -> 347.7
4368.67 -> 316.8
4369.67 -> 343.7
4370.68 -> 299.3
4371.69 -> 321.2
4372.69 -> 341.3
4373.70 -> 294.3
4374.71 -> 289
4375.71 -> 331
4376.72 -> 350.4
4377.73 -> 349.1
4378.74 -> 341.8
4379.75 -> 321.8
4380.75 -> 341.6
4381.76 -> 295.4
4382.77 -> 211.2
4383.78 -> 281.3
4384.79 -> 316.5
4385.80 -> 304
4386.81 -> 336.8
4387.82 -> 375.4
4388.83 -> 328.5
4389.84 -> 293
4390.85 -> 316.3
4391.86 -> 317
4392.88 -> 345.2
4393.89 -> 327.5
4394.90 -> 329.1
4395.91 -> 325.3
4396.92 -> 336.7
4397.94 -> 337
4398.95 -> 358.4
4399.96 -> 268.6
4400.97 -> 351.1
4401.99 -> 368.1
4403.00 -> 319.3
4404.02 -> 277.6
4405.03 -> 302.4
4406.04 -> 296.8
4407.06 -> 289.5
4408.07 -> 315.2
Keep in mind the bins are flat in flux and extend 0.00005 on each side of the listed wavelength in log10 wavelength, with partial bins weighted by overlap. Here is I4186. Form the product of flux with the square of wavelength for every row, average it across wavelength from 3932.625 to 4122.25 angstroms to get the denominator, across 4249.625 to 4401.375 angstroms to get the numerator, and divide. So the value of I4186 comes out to 1.2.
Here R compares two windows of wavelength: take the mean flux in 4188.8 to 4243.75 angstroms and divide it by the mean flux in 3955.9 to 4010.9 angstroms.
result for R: 1.2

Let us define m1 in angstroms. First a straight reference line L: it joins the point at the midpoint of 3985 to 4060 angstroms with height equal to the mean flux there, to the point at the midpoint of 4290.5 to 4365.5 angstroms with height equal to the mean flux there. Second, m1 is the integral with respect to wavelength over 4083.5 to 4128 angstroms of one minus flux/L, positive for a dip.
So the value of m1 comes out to -3.38 angstroms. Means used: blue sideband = 316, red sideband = 294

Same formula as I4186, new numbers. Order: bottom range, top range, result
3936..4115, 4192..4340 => 1.15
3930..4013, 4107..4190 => 1.53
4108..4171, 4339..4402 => 1.08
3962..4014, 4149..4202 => 1.36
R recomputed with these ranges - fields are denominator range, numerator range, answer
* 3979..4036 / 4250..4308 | 0.90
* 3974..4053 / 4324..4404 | 1.03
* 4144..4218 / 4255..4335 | 0.89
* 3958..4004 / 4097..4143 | 1.33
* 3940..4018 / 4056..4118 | 1.26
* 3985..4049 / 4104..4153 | 1.06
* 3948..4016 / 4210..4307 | 1.13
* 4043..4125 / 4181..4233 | 0.98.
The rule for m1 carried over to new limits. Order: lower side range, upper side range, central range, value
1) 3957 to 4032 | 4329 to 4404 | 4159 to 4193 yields -2.89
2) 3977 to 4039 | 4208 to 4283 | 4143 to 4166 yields -1.37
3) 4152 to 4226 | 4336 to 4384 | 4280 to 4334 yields 6.66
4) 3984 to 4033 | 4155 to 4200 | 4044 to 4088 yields 0.64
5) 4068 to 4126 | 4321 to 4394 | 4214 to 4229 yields 0.98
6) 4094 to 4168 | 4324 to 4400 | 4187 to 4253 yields 2.07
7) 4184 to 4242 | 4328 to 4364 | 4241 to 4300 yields 4.29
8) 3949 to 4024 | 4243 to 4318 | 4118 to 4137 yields -3.56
